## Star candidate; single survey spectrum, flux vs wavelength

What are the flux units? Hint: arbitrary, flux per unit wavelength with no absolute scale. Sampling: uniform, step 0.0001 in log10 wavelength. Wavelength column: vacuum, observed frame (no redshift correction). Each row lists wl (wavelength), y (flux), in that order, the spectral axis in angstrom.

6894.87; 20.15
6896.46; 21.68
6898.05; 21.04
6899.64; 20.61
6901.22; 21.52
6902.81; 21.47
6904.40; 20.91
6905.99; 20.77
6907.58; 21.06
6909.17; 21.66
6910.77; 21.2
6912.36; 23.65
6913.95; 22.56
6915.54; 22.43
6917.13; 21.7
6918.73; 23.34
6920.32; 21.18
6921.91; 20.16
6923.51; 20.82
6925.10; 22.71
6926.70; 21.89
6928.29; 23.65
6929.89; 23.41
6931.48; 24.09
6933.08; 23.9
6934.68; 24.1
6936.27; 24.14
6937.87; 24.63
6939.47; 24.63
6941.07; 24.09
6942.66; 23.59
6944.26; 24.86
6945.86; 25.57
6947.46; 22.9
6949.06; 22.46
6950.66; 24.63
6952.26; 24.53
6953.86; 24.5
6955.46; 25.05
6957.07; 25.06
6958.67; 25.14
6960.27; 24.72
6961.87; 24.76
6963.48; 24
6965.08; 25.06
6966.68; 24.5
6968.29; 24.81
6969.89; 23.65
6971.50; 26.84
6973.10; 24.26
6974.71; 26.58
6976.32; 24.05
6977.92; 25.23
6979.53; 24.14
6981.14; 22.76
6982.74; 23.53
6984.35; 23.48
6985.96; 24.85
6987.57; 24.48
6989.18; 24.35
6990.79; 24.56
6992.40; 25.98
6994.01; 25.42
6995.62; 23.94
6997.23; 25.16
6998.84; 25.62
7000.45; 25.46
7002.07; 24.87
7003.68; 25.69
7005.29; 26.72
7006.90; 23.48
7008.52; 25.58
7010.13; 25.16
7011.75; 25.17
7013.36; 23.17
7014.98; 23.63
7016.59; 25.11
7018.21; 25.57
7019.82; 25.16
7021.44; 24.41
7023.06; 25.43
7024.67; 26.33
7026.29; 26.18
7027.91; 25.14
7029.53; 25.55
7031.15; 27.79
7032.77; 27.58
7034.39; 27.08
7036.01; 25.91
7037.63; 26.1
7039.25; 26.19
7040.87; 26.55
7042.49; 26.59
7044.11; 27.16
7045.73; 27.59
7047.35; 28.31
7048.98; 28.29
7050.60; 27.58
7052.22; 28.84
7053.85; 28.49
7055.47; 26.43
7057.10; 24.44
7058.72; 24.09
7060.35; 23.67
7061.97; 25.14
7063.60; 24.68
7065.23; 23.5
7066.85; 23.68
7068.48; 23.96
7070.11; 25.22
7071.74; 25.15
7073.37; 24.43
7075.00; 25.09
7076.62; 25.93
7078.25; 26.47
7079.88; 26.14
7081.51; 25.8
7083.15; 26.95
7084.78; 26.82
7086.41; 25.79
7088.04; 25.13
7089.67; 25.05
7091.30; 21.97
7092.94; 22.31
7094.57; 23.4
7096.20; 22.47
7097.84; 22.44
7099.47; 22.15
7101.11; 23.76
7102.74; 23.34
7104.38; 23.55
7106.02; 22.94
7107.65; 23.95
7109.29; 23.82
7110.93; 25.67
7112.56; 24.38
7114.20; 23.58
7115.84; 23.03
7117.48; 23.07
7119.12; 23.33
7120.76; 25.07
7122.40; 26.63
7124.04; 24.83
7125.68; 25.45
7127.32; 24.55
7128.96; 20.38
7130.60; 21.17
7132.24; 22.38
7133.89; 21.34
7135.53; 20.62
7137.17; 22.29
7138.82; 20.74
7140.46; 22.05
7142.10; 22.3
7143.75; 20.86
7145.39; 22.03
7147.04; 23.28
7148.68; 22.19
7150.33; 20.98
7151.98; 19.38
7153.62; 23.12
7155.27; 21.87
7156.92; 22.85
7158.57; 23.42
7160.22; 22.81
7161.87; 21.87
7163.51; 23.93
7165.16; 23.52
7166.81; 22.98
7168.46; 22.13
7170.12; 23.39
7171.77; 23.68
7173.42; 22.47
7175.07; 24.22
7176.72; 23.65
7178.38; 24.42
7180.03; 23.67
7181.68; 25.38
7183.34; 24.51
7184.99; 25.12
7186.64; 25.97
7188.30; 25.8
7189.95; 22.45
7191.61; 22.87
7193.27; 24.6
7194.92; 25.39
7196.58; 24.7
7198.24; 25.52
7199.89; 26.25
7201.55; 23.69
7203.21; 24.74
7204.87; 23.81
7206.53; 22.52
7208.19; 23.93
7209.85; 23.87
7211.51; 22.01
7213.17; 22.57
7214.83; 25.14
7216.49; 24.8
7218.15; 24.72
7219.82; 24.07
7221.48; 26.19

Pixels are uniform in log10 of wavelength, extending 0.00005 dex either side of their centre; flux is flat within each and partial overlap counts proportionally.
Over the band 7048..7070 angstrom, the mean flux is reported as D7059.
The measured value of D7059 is 25.6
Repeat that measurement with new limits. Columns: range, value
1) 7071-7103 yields 24.6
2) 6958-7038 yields 25.1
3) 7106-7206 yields 23.4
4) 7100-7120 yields 23.7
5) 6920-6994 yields 24.1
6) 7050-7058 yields 27.1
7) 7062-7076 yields 24.5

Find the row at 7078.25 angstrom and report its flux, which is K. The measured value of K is 26.47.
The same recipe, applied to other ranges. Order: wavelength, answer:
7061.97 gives 25.14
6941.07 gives 24.09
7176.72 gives 23.65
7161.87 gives 21.87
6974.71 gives 26.58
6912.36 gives 23.65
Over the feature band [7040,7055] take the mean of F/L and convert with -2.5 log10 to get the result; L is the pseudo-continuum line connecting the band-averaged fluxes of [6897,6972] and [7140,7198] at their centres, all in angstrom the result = -0.189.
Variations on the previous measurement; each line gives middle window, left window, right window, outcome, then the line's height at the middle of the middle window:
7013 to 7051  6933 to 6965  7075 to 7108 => -0.08 mag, 24.4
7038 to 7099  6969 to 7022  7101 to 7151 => -0.07 mag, 23.8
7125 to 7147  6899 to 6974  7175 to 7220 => 0.10 mag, 24.1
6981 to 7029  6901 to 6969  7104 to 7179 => -0.08 mag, 23.2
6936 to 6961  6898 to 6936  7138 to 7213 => -0.10 mag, 22.3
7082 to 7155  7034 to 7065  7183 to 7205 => 0.11 mag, 25.6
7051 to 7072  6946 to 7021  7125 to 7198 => -0.06 mag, 24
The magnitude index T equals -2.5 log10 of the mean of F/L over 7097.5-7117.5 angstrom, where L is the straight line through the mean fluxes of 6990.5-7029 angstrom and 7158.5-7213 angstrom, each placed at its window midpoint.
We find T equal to 0.041 mag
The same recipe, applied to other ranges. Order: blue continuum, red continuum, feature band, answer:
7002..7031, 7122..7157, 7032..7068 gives -0.079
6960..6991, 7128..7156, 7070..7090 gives -0.136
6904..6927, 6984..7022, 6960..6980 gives -0.050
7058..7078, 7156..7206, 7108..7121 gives 0.019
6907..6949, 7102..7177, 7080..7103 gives -0.057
